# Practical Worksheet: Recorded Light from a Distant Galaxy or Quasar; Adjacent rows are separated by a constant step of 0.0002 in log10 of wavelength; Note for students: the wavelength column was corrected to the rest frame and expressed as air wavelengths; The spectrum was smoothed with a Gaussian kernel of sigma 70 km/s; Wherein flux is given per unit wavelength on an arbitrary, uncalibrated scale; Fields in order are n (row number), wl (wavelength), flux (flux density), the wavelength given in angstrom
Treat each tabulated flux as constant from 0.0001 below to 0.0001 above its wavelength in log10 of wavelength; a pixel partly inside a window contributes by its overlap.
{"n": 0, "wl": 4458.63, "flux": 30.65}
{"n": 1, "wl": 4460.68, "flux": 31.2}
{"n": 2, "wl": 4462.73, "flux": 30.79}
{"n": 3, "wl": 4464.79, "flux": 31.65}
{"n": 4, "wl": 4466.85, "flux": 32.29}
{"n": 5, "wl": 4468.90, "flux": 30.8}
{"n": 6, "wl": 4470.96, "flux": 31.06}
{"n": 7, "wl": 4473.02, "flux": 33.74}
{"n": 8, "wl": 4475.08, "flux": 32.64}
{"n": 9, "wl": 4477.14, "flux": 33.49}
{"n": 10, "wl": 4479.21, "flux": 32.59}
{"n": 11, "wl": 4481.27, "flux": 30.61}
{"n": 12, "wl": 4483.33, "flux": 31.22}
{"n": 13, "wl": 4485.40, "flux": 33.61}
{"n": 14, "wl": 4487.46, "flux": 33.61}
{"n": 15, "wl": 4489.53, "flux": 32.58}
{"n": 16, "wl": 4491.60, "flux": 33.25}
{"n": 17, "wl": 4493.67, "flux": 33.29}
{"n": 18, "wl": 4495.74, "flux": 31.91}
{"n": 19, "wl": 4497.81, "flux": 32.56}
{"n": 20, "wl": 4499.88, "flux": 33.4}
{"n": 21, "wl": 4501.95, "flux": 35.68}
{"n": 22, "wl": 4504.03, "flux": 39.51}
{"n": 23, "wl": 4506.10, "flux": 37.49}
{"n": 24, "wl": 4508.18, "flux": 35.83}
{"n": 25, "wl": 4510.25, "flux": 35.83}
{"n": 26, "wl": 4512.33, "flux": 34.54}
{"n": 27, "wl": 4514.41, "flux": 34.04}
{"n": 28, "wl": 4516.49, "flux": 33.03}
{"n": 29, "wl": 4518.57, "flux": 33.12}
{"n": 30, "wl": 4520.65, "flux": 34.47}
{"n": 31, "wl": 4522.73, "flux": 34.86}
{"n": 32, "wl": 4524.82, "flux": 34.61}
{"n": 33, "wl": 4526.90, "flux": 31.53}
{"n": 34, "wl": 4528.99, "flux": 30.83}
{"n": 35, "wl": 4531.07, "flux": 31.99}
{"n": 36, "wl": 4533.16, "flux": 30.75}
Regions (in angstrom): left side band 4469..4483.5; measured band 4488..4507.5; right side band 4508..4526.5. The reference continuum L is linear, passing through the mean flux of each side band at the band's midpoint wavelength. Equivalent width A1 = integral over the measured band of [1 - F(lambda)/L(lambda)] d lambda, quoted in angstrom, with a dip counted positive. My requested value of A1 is -0.65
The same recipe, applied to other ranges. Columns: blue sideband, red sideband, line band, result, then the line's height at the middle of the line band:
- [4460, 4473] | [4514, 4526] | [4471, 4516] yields -1.43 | 32.8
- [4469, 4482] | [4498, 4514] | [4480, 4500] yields 0.81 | 33.9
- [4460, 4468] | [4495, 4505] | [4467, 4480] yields -0.02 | 32.3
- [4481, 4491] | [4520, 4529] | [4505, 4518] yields -0.76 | 33.1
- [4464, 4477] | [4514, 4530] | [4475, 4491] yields -0.07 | 32.4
